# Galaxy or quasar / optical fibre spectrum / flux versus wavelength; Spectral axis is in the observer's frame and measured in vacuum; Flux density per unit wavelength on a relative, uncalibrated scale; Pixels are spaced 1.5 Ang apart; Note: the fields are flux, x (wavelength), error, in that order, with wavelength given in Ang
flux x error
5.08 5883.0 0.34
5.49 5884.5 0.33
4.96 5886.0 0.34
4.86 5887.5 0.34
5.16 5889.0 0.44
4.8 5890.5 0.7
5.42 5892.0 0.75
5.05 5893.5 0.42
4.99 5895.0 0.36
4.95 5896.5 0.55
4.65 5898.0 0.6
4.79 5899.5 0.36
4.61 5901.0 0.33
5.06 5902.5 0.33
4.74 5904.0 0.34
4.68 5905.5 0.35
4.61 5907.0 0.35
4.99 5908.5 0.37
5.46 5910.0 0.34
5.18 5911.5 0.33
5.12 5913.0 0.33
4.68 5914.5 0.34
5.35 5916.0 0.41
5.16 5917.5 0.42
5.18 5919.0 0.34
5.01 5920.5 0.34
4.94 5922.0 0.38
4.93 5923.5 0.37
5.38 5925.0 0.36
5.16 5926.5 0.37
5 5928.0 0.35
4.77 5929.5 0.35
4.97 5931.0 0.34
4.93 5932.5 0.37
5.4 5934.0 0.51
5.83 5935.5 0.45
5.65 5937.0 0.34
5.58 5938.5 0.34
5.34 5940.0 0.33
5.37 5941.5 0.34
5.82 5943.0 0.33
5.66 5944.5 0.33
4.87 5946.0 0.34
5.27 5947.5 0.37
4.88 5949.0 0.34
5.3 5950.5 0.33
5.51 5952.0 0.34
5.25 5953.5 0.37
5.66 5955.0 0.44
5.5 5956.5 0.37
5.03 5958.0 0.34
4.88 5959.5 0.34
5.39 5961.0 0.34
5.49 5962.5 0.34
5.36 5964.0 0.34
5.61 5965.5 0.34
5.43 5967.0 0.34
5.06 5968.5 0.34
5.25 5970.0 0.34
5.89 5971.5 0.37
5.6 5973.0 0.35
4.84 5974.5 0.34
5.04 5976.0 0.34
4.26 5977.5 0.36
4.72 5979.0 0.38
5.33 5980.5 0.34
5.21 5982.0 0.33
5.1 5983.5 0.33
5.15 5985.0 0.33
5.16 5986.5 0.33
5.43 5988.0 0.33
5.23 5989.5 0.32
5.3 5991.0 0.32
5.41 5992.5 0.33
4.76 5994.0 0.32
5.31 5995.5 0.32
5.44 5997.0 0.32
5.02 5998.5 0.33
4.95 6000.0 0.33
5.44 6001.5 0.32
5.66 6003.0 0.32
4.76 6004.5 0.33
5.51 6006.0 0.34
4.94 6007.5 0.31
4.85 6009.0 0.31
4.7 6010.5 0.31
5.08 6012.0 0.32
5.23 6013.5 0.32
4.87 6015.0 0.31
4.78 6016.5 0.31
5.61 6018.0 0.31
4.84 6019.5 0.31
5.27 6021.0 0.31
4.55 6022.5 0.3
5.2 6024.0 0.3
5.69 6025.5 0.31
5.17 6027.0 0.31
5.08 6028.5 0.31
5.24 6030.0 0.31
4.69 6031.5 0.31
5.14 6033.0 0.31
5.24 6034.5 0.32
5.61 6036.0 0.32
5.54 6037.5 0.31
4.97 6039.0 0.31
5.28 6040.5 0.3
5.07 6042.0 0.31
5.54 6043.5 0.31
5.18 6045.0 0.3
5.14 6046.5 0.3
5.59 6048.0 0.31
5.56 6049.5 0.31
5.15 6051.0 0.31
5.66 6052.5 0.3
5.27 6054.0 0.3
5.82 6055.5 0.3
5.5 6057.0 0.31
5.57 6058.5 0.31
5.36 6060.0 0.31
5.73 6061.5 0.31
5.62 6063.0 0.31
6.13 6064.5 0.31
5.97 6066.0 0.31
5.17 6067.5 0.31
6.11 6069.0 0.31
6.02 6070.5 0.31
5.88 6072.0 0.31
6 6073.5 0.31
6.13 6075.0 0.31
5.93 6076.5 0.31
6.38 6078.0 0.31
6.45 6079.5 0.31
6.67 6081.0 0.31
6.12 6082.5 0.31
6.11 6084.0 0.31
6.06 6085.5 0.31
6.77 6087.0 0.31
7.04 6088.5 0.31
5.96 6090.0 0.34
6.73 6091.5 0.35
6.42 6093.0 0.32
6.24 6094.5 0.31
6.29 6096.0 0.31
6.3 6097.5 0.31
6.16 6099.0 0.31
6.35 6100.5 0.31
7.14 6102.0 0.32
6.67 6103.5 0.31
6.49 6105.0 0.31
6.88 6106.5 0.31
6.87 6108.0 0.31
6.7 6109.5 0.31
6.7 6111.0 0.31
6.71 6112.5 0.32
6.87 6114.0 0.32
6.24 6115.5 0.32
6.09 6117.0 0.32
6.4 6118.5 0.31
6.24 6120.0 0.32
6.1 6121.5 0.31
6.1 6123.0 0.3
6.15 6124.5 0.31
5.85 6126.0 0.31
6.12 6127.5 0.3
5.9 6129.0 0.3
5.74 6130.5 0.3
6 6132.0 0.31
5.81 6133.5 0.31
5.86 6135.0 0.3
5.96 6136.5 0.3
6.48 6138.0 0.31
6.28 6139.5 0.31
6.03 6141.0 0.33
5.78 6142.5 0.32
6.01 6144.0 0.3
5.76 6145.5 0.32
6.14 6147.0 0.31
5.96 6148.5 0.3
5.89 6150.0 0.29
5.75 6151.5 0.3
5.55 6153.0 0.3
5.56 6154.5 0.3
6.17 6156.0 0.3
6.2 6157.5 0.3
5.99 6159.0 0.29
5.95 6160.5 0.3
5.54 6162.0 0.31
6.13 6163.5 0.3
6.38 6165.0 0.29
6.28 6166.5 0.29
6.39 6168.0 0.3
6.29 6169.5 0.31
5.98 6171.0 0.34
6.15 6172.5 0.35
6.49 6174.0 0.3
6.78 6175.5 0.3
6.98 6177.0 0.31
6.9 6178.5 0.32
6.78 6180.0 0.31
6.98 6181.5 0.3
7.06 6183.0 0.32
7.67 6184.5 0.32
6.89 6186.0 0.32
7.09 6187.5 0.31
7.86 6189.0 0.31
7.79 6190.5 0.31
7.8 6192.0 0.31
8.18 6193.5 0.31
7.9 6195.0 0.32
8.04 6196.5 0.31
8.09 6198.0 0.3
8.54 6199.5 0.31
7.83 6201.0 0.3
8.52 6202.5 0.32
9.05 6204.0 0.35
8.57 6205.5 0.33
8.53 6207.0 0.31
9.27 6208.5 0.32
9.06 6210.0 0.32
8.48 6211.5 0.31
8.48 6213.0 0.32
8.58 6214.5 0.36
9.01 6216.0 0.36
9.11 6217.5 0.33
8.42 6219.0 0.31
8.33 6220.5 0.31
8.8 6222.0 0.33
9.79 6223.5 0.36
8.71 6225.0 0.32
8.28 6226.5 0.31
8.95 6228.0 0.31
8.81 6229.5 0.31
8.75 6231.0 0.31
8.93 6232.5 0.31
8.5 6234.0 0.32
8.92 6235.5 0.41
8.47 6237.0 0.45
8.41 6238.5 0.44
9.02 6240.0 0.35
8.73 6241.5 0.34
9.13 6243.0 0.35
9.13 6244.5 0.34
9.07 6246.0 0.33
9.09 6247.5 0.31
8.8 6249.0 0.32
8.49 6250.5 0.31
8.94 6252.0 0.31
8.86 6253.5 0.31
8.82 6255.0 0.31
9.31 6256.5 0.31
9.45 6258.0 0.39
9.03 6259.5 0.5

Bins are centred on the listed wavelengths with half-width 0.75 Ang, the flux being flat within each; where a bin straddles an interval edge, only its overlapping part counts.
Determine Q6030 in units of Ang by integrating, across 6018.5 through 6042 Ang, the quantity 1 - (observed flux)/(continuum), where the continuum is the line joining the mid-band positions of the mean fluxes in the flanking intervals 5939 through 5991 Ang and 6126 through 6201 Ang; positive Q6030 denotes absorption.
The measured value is 2.1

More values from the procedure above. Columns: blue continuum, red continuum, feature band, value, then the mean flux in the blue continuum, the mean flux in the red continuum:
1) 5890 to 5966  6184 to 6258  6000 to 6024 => 4.17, 5.16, 8.58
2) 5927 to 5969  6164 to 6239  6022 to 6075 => 7.57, 5.32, 7.95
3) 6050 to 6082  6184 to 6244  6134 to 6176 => 7.76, 5.83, 8.49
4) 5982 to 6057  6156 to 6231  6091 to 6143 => 2.11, 5.21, 7.66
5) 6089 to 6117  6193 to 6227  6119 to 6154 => 5.83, 6.53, 8.6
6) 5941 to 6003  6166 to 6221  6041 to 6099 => 4.08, 5.25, 7.74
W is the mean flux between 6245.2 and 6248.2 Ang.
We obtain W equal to 9.08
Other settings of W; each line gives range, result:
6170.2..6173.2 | 6.07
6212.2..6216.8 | 8.69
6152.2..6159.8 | 5.89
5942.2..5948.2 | 5.41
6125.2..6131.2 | 5.91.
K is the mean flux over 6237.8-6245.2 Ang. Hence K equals 8.89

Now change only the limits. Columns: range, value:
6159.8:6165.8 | 6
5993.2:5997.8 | 5.17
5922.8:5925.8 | 5.16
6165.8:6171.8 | 6.23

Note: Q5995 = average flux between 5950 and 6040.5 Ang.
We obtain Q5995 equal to 5.19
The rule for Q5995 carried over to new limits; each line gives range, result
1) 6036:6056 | 5.37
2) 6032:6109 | 5.94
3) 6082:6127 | 6.42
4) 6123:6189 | 6.24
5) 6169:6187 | 6.76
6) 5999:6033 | 5.1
